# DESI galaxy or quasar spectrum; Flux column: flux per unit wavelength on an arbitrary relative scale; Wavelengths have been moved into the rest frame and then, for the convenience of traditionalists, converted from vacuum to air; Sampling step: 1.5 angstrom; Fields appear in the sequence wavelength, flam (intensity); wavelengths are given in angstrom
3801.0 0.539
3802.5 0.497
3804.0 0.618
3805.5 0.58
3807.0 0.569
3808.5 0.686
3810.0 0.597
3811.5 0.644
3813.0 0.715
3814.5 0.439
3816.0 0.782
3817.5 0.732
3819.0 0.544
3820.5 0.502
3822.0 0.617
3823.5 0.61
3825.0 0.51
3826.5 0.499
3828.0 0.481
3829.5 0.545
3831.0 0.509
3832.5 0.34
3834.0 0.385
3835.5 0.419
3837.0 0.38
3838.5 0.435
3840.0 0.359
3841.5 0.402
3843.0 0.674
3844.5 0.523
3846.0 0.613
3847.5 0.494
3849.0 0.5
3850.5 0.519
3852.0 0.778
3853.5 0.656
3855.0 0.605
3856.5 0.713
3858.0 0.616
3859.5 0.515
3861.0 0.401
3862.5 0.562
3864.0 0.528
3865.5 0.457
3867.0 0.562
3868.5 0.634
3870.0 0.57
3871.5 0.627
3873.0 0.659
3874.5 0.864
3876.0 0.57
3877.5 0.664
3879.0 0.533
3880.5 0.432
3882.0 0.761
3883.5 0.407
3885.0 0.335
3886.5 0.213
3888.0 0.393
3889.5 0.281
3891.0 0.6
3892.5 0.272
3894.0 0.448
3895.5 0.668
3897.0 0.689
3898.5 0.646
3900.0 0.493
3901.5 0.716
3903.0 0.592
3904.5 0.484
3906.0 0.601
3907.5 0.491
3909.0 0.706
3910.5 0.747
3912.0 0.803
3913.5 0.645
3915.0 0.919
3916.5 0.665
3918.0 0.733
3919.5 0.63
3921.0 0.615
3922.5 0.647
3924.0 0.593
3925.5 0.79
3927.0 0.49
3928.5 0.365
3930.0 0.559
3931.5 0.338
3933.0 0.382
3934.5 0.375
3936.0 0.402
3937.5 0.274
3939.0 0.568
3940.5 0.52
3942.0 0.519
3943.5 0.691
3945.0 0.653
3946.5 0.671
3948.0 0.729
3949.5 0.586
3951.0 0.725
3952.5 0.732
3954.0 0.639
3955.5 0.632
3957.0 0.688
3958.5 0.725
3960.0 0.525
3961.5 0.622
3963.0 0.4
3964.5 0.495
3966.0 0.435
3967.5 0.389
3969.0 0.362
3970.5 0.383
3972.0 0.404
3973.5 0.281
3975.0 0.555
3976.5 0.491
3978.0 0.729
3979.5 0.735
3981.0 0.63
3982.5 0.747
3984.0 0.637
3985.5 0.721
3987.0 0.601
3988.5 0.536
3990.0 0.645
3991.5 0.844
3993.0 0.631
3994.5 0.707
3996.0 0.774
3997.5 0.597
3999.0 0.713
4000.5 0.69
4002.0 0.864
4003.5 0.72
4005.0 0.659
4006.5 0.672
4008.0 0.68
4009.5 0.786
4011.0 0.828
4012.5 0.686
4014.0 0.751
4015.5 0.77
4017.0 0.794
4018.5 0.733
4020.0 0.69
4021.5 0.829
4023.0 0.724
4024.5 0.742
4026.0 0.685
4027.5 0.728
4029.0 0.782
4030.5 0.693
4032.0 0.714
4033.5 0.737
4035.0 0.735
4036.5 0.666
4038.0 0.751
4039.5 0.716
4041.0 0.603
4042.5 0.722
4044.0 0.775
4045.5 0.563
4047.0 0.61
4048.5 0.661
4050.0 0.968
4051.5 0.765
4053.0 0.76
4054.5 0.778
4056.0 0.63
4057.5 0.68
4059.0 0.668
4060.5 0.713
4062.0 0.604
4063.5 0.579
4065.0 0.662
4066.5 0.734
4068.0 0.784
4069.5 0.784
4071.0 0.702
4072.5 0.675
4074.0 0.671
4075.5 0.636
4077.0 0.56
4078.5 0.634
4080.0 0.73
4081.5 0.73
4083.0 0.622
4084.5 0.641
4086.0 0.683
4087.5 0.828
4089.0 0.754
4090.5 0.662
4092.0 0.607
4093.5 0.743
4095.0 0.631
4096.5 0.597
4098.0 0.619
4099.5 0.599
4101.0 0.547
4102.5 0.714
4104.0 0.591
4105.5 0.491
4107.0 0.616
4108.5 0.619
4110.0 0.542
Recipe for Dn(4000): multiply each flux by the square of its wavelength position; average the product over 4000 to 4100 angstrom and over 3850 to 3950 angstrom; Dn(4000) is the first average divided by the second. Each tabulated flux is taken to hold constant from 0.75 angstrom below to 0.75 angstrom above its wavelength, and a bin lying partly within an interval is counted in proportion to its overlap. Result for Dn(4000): 1.33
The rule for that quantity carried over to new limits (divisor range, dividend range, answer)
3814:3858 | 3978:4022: 1.44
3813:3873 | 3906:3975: 1.10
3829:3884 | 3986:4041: 1.42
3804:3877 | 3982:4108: 1.37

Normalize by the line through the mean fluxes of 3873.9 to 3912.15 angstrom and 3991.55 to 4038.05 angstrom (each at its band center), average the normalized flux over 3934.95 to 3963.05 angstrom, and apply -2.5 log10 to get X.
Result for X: 0.062 mag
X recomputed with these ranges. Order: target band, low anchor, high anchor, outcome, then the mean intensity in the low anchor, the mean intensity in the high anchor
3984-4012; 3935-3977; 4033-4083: -0.16 mag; 0.538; 0.695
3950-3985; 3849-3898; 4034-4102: 0.09 mag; 0.548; 0.684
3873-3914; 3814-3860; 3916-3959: 0.01 mag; 0.539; 0.583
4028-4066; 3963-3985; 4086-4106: -0.18 mag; 0.518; 0.648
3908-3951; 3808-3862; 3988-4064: 0.06 mag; 0.548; 0.714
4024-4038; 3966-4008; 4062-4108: -0.14 mag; 0.617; 0.66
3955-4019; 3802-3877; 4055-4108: -0.02 mag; 0.561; 0.661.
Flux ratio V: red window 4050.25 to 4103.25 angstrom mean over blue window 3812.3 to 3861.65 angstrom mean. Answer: 1.26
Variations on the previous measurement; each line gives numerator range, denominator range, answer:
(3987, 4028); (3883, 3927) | 1.24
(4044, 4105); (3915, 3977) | 1.24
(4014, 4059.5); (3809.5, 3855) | 1.34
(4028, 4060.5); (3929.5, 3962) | 1.25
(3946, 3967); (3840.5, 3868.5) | 1.09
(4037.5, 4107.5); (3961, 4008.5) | 1.12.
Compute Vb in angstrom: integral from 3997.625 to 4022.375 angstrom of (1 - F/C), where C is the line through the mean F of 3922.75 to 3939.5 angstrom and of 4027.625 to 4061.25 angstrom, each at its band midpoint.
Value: -3.8 angstrom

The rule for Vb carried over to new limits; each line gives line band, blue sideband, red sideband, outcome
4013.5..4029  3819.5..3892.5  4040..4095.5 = -2.2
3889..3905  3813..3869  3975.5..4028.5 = 1.5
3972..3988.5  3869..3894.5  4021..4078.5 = 0.6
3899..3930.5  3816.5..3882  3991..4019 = -0.4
